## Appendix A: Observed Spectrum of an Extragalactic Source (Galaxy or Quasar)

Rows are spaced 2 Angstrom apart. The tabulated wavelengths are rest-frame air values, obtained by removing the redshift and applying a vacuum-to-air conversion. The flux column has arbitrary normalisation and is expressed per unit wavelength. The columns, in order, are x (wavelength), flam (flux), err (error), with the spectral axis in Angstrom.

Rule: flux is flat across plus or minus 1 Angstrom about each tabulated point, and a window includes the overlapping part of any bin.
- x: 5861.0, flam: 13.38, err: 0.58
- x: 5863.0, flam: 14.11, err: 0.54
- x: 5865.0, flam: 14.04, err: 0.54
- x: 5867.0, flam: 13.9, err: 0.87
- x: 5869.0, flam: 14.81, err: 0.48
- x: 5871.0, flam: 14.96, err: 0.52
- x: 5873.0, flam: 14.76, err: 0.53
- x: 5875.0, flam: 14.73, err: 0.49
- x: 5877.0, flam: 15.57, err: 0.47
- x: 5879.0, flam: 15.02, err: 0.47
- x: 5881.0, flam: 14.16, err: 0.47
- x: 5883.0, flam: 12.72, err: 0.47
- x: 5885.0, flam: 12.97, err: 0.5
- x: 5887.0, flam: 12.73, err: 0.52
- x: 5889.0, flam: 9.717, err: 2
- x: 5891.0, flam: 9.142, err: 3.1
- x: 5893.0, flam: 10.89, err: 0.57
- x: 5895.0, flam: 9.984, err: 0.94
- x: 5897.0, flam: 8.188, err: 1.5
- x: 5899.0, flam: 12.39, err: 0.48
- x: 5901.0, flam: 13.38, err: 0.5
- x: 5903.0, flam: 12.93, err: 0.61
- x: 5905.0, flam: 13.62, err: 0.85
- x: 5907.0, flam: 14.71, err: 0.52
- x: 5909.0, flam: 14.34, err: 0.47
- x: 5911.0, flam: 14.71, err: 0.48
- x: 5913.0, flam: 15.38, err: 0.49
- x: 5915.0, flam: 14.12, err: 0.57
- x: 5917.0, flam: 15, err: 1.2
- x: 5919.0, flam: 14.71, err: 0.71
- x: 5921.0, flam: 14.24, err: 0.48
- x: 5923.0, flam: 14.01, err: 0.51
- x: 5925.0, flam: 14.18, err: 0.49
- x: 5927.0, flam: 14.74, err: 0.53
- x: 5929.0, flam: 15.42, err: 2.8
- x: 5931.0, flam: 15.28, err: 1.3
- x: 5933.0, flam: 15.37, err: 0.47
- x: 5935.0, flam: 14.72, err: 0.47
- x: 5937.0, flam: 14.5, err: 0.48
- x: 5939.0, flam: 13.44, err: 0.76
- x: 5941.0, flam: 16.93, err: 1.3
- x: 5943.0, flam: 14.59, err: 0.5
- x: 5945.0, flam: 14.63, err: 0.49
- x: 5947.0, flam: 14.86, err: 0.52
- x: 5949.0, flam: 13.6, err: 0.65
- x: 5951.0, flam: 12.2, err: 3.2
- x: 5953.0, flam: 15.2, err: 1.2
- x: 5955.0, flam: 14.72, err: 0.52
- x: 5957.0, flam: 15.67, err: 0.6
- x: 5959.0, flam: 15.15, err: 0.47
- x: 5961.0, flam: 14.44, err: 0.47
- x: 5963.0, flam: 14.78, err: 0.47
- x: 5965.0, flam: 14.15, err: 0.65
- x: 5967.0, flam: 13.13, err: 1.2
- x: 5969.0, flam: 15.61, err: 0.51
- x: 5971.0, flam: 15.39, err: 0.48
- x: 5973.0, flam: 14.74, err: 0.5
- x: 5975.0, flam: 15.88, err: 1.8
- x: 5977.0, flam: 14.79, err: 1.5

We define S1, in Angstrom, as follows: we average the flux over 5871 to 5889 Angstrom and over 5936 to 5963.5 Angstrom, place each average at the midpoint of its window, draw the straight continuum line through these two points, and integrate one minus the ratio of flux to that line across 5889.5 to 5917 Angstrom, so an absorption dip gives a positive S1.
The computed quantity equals 2.9 Angstrom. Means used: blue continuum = 13.9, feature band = 12.6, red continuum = 14.6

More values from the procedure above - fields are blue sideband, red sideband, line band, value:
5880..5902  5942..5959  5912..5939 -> -3.0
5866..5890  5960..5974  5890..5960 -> 1.7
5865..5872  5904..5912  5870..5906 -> 4.4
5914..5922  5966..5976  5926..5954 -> 0.0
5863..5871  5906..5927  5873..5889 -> 0.7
